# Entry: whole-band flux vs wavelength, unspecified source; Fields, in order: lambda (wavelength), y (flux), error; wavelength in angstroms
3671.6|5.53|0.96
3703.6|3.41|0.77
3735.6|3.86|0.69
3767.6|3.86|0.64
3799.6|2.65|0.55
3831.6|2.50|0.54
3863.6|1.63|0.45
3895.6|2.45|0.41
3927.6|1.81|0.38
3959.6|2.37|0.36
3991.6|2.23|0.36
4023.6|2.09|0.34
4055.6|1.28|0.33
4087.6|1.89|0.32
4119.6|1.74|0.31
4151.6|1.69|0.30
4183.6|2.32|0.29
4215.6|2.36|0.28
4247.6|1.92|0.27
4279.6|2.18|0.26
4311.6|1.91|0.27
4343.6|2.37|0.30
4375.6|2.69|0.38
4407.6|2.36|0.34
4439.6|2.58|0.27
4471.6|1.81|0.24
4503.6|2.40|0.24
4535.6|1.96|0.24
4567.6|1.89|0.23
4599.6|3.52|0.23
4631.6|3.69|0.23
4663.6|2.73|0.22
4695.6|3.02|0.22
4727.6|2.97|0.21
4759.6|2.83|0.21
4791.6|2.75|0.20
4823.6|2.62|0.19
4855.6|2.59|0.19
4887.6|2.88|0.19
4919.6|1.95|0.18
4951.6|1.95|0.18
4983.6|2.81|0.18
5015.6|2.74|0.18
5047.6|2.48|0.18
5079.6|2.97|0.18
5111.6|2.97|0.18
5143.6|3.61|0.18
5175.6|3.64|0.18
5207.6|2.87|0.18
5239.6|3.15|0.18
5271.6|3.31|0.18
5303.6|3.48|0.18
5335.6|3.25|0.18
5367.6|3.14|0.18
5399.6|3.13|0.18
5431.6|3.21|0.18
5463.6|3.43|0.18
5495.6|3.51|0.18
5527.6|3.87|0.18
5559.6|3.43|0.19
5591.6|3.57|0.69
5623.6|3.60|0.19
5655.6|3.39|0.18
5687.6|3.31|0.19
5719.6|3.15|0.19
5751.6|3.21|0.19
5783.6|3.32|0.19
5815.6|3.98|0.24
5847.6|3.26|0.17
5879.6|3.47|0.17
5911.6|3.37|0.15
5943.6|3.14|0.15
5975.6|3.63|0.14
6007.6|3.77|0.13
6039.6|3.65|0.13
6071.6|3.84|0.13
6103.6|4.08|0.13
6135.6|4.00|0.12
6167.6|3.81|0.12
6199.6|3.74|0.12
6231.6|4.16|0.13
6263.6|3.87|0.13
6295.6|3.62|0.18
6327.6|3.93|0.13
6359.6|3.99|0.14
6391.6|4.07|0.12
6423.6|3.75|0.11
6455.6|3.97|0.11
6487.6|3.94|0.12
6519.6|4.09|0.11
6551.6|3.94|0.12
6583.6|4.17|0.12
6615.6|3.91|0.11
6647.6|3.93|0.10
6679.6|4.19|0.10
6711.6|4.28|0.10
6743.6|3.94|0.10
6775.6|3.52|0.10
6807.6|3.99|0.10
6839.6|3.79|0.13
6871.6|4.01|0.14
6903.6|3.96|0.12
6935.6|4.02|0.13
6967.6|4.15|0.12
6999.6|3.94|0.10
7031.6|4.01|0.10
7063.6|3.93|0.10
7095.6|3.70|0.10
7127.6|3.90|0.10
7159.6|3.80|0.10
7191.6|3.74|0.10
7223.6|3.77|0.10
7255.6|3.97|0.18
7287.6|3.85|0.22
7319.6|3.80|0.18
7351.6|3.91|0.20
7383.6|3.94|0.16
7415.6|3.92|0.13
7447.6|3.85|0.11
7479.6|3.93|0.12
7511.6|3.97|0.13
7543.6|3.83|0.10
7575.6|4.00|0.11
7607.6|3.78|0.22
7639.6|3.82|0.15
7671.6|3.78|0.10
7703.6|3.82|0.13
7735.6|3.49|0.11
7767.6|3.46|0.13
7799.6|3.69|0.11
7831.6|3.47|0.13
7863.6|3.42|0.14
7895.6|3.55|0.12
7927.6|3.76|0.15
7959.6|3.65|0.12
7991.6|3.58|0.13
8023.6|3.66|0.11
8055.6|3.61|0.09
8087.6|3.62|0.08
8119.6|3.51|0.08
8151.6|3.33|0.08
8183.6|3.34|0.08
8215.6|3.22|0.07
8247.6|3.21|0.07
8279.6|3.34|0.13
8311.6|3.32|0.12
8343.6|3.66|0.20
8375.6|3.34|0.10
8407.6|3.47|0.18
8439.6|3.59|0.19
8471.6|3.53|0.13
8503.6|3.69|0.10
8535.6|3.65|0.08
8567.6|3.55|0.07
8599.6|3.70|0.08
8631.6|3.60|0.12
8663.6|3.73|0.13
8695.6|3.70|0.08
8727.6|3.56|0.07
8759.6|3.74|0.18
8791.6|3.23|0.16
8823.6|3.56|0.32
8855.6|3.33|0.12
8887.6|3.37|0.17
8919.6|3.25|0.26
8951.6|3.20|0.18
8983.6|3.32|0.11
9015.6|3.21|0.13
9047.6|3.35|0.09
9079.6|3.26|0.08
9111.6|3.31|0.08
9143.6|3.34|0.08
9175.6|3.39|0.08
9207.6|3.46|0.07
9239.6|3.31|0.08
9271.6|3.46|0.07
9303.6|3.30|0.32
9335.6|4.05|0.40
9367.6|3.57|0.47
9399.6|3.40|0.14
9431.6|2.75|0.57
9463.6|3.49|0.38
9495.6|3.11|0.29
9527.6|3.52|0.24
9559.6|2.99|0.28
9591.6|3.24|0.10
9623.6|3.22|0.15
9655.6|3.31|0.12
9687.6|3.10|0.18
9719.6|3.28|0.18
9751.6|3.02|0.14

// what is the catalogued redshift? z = 0.15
